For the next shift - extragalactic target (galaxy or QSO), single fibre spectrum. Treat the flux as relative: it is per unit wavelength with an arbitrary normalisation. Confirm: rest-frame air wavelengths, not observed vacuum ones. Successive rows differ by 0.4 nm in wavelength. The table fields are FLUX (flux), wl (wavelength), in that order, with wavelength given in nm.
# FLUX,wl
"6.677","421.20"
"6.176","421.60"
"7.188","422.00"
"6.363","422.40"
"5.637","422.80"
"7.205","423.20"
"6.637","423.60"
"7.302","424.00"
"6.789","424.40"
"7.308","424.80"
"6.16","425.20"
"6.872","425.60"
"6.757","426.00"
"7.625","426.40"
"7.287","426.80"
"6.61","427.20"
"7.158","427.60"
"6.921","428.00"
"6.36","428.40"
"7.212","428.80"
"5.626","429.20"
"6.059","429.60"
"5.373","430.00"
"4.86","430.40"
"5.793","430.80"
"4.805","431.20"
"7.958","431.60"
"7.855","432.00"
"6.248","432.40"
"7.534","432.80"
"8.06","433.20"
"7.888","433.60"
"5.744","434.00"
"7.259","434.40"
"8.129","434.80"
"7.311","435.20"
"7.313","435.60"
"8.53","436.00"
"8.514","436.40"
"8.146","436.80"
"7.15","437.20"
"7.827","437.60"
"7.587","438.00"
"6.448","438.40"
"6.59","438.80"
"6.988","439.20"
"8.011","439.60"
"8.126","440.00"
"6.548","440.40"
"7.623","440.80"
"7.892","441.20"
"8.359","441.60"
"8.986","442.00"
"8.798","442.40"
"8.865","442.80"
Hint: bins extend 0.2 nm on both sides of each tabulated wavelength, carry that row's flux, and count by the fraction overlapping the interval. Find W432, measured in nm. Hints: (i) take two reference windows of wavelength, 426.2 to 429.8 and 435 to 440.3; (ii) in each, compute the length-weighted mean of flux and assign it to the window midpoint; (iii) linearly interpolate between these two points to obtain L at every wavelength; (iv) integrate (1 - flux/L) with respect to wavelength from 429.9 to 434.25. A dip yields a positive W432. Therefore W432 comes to 0.32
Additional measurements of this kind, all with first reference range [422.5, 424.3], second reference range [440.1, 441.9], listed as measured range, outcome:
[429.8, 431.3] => 0.394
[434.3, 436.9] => -0.177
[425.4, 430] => 0.144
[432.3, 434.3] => 0.032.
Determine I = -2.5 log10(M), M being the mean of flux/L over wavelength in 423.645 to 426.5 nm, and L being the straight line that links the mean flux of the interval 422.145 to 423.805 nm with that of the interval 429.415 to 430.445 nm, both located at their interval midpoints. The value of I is -0.12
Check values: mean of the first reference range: 6.49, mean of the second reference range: 5.51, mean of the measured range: 6.93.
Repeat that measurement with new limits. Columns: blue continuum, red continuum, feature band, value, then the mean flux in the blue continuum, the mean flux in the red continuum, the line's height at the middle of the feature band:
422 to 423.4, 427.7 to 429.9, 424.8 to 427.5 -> -0.076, 6.51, 6.42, 6.46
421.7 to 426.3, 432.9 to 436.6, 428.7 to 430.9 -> 0.246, 6.75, 7.64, 7.23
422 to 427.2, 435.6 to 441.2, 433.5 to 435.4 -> 0.017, 6.83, 7.55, 7.34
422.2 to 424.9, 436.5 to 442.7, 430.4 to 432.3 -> 0.129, 6.73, 7.7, 7.2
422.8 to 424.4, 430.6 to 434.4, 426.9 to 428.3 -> -0.003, 6.84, 6.9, 6.86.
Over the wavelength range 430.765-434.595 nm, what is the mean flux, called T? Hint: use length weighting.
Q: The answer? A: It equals 6.96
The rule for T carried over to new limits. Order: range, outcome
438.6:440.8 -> 7.29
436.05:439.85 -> 7.52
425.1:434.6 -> 6.67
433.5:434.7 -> 6.98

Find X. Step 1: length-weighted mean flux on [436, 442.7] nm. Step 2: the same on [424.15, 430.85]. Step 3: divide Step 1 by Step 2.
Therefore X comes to 1.2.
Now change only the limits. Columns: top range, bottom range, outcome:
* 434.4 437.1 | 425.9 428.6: 1.13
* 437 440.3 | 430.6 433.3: 1.07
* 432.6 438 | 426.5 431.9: 1.20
